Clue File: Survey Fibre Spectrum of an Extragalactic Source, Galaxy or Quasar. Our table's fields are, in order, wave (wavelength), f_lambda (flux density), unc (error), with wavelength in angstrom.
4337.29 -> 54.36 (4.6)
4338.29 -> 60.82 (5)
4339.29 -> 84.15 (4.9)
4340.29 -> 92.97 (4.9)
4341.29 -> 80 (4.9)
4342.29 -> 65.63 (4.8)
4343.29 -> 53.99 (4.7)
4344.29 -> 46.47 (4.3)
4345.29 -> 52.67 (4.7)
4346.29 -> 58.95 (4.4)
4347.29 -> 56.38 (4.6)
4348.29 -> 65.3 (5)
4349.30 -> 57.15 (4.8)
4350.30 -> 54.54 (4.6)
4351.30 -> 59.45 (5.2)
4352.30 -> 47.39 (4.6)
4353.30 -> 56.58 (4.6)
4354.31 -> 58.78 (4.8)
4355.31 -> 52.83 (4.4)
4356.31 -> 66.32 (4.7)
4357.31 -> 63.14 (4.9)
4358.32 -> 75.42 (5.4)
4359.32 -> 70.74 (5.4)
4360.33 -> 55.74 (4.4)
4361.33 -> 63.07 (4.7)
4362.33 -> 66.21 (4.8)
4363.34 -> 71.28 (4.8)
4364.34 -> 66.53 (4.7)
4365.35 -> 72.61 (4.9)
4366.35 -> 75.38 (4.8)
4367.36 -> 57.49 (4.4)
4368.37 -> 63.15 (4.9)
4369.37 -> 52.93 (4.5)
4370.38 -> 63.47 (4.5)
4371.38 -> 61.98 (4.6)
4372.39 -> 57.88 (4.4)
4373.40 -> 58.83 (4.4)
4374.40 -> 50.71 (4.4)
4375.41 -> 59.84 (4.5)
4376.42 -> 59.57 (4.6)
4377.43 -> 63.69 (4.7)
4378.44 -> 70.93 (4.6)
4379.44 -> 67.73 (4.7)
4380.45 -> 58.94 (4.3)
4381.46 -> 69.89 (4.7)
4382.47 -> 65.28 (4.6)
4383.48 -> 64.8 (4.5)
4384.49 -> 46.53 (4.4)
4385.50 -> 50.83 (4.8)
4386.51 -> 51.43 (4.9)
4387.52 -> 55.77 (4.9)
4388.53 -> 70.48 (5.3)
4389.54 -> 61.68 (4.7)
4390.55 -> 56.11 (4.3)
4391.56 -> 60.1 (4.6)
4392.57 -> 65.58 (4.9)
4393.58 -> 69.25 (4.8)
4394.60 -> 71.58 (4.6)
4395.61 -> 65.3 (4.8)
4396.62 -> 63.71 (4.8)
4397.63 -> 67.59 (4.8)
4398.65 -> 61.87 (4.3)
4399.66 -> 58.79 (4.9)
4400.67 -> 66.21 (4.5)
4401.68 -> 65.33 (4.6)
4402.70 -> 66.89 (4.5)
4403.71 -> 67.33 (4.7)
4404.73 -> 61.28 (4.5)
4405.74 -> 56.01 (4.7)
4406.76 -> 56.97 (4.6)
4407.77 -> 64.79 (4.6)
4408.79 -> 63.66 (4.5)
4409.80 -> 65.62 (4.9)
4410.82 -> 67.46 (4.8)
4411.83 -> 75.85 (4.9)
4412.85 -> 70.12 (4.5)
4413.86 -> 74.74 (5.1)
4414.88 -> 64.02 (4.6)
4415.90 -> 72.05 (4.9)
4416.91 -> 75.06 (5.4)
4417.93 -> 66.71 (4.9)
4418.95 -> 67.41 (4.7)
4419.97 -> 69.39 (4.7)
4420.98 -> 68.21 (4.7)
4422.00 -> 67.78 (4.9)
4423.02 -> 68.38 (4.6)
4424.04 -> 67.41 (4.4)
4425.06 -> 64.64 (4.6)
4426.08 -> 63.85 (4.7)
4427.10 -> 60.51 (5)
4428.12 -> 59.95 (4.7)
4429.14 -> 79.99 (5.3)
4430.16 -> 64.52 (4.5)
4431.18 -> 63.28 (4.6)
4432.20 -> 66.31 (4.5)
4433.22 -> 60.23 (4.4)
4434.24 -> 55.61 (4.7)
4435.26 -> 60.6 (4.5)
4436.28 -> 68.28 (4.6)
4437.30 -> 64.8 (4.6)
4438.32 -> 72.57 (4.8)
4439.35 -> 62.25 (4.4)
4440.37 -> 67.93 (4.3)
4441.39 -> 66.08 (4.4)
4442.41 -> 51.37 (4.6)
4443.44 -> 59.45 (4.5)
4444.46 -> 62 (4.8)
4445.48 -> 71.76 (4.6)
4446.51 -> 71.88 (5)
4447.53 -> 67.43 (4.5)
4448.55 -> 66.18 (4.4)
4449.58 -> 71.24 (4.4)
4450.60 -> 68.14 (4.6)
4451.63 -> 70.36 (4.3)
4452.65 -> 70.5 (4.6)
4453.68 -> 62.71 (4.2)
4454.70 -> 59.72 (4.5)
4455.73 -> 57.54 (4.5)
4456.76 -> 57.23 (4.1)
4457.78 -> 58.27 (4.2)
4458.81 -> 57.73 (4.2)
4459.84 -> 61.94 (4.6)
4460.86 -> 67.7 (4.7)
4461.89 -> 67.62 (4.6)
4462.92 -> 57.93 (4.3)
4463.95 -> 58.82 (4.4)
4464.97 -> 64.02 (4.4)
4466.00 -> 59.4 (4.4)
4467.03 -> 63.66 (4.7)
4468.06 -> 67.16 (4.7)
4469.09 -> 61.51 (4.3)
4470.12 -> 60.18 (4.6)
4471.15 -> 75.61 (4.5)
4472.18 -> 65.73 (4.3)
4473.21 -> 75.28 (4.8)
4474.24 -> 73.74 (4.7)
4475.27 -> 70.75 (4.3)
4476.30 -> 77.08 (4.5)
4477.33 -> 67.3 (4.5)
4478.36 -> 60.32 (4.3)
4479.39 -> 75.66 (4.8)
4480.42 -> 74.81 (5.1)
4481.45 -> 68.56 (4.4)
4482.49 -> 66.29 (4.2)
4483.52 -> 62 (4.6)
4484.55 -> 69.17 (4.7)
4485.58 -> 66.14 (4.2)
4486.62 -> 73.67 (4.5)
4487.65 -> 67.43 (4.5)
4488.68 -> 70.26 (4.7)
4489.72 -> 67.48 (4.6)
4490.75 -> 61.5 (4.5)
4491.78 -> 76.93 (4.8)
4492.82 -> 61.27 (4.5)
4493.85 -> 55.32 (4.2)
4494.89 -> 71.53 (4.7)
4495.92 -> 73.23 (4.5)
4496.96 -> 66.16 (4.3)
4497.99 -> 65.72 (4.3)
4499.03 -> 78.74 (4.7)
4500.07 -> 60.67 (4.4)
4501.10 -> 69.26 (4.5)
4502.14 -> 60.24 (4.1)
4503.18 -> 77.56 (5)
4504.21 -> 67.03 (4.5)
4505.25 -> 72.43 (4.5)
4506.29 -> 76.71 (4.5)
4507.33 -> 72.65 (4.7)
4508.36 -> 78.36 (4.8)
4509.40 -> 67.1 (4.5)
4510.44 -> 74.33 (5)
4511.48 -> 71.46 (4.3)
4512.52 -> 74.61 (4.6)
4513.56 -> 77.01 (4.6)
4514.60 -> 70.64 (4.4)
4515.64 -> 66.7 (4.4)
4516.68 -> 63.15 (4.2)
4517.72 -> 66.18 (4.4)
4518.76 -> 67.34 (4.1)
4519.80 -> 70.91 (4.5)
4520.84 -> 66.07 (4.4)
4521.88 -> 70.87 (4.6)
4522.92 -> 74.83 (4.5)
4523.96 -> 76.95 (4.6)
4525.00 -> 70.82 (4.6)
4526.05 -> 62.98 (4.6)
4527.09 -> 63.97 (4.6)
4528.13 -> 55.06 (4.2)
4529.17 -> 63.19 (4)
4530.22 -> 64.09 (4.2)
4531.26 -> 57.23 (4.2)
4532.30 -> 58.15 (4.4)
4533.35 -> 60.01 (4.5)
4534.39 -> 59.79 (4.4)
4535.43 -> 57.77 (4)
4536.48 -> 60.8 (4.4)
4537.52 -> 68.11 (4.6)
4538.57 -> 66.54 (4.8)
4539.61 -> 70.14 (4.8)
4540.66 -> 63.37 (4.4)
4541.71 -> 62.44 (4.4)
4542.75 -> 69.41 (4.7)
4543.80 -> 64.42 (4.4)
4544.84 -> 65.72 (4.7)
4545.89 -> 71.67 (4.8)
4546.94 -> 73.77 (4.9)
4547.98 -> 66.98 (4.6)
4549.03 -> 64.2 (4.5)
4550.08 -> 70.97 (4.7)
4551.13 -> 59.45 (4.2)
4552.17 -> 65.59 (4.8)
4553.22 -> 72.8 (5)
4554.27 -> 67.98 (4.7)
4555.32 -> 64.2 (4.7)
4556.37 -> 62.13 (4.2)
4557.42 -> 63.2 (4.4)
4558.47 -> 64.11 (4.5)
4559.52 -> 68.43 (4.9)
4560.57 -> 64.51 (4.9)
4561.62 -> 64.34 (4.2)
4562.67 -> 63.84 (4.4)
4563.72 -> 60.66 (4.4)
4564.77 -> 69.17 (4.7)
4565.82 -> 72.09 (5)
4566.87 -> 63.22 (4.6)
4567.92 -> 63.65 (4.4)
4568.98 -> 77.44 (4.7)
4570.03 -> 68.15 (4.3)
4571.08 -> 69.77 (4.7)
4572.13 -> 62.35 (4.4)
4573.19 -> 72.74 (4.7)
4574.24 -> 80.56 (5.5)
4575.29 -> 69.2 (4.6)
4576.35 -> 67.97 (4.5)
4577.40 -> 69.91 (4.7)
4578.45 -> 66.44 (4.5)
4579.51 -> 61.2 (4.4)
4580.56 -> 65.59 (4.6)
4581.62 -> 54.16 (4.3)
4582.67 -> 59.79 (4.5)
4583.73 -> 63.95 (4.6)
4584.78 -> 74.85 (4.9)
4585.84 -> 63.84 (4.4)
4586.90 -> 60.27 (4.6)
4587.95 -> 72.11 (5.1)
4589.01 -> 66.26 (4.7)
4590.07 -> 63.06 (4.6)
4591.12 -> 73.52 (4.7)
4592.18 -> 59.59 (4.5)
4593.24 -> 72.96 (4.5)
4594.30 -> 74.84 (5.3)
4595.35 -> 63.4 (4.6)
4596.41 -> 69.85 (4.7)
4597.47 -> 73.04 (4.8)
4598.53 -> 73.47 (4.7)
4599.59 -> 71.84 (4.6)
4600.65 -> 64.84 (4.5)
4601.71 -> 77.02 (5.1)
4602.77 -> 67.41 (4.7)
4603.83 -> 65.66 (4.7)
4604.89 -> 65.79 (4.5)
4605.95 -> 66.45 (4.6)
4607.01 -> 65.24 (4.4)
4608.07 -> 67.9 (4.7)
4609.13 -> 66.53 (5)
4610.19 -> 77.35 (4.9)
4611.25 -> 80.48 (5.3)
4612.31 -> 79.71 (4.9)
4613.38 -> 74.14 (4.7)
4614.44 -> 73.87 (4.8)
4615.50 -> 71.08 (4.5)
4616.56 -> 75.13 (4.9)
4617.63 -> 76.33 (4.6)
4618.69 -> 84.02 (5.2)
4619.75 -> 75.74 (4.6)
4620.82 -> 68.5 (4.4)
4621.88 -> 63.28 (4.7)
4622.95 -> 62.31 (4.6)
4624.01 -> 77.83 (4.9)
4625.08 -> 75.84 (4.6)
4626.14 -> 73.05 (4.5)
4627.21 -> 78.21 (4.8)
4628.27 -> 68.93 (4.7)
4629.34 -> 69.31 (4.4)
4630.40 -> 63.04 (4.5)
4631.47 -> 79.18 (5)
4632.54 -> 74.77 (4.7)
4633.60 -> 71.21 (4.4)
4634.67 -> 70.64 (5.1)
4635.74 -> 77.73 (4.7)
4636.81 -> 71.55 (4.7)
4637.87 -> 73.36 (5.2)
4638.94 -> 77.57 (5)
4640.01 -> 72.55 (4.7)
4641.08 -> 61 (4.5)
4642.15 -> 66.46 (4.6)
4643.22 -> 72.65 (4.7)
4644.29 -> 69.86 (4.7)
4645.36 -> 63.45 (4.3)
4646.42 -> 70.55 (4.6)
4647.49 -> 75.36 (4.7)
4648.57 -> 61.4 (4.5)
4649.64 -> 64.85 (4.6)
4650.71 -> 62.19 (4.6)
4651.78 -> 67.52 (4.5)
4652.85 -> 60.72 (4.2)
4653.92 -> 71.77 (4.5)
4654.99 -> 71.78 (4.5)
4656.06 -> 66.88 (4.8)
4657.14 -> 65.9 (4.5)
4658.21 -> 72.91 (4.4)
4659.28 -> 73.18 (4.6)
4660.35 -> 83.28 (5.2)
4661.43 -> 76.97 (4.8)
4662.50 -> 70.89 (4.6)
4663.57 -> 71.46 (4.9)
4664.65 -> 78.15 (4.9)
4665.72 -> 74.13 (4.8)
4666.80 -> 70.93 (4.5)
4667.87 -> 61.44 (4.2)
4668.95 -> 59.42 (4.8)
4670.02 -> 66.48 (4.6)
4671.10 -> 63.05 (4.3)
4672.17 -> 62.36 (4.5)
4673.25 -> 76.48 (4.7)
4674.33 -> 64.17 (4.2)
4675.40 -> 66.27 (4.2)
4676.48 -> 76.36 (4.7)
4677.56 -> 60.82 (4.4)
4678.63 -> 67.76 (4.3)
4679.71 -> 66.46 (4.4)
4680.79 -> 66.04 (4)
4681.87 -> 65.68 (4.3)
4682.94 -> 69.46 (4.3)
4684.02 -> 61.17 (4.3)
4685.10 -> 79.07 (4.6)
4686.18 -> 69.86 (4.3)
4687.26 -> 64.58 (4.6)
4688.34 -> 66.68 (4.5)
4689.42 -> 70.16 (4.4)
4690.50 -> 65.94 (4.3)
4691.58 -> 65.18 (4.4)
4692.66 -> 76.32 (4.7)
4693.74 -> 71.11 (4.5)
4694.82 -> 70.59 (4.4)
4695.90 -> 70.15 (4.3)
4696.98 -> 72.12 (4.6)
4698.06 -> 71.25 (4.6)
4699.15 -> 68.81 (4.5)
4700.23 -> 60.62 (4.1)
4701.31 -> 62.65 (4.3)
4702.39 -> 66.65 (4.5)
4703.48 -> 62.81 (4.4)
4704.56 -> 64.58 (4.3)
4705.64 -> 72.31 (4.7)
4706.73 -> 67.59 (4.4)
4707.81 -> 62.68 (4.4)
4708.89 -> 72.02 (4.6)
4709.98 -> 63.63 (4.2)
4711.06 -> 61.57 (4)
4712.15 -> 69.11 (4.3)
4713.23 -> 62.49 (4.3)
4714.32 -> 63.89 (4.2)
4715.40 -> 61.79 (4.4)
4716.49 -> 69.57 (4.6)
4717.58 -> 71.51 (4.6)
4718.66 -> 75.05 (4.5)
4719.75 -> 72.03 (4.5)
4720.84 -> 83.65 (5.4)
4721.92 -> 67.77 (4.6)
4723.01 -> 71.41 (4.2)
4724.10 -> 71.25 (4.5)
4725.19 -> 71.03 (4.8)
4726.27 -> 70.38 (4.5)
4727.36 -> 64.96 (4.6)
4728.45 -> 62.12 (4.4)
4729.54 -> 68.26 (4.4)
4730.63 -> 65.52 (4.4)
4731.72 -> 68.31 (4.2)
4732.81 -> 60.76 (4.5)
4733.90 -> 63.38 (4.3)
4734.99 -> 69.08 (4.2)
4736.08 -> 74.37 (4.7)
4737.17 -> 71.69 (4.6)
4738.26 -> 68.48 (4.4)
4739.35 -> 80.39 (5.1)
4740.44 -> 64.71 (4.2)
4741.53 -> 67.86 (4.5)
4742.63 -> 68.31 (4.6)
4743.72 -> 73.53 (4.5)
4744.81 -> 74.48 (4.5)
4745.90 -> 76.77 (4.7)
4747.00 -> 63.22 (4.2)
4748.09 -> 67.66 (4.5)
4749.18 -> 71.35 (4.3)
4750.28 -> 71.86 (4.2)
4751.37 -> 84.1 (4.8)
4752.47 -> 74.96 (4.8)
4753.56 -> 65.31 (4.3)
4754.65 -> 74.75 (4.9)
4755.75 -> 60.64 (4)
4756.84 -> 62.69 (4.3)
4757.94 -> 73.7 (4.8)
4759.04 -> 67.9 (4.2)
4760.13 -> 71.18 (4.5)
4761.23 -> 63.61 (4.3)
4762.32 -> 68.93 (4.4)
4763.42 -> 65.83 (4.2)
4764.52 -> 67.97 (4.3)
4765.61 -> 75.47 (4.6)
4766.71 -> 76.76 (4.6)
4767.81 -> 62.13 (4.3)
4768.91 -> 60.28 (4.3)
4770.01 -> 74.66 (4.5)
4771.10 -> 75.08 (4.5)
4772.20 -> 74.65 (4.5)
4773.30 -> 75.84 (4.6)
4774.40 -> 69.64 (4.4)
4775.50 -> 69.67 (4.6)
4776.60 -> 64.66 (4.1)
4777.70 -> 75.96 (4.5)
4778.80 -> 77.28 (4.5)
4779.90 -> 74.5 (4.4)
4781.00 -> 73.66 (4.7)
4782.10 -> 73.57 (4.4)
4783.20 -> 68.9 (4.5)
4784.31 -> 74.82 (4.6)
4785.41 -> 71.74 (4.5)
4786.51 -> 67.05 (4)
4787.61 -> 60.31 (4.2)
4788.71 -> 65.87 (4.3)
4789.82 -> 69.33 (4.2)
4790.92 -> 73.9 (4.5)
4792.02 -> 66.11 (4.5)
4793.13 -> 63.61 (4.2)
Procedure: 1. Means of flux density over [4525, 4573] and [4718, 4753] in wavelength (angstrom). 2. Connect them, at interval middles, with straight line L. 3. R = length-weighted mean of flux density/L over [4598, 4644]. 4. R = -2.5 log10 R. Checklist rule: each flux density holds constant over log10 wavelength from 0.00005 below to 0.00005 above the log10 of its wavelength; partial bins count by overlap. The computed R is -0.07 mag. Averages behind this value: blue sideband 65.2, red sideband 70.6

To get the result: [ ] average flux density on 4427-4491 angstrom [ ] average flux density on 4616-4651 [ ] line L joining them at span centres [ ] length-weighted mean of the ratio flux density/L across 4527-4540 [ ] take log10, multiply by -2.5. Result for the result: 0.10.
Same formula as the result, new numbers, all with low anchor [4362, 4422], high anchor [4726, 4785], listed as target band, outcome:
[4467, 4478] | -0.06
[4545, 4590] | 0.01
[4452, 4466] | 0.06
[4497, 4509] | -0.07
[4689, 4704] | 0.02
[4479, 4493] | -0.05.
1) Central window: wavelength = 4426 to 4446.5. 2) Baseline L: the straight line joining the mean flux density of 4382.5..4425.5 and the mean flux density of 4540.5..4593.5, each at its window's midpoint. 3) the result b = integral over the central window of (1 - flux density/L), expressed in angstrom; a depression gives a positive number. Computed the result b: 0.2 angstrom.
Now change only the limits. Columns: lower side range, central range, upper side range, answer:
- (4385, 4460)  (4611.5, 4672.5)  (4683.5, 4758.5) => -2.8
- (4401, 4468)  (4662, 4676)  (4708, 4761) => 0.1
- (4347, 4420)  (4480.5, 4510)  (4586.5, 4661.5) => -0.9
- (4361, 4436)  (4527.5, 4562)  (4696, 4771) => 0.9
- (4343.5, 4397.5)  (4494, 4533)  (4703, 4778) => -2.5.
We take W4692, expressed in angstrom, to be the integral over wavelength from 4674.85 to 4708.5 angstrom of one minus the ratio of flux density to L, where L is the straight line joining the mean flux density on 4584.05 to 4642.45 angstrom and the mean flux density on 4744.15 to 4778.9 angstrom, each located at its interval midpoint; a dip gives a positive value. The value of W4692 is 1.39 angstrom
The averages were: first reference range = 71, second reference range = 70.5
